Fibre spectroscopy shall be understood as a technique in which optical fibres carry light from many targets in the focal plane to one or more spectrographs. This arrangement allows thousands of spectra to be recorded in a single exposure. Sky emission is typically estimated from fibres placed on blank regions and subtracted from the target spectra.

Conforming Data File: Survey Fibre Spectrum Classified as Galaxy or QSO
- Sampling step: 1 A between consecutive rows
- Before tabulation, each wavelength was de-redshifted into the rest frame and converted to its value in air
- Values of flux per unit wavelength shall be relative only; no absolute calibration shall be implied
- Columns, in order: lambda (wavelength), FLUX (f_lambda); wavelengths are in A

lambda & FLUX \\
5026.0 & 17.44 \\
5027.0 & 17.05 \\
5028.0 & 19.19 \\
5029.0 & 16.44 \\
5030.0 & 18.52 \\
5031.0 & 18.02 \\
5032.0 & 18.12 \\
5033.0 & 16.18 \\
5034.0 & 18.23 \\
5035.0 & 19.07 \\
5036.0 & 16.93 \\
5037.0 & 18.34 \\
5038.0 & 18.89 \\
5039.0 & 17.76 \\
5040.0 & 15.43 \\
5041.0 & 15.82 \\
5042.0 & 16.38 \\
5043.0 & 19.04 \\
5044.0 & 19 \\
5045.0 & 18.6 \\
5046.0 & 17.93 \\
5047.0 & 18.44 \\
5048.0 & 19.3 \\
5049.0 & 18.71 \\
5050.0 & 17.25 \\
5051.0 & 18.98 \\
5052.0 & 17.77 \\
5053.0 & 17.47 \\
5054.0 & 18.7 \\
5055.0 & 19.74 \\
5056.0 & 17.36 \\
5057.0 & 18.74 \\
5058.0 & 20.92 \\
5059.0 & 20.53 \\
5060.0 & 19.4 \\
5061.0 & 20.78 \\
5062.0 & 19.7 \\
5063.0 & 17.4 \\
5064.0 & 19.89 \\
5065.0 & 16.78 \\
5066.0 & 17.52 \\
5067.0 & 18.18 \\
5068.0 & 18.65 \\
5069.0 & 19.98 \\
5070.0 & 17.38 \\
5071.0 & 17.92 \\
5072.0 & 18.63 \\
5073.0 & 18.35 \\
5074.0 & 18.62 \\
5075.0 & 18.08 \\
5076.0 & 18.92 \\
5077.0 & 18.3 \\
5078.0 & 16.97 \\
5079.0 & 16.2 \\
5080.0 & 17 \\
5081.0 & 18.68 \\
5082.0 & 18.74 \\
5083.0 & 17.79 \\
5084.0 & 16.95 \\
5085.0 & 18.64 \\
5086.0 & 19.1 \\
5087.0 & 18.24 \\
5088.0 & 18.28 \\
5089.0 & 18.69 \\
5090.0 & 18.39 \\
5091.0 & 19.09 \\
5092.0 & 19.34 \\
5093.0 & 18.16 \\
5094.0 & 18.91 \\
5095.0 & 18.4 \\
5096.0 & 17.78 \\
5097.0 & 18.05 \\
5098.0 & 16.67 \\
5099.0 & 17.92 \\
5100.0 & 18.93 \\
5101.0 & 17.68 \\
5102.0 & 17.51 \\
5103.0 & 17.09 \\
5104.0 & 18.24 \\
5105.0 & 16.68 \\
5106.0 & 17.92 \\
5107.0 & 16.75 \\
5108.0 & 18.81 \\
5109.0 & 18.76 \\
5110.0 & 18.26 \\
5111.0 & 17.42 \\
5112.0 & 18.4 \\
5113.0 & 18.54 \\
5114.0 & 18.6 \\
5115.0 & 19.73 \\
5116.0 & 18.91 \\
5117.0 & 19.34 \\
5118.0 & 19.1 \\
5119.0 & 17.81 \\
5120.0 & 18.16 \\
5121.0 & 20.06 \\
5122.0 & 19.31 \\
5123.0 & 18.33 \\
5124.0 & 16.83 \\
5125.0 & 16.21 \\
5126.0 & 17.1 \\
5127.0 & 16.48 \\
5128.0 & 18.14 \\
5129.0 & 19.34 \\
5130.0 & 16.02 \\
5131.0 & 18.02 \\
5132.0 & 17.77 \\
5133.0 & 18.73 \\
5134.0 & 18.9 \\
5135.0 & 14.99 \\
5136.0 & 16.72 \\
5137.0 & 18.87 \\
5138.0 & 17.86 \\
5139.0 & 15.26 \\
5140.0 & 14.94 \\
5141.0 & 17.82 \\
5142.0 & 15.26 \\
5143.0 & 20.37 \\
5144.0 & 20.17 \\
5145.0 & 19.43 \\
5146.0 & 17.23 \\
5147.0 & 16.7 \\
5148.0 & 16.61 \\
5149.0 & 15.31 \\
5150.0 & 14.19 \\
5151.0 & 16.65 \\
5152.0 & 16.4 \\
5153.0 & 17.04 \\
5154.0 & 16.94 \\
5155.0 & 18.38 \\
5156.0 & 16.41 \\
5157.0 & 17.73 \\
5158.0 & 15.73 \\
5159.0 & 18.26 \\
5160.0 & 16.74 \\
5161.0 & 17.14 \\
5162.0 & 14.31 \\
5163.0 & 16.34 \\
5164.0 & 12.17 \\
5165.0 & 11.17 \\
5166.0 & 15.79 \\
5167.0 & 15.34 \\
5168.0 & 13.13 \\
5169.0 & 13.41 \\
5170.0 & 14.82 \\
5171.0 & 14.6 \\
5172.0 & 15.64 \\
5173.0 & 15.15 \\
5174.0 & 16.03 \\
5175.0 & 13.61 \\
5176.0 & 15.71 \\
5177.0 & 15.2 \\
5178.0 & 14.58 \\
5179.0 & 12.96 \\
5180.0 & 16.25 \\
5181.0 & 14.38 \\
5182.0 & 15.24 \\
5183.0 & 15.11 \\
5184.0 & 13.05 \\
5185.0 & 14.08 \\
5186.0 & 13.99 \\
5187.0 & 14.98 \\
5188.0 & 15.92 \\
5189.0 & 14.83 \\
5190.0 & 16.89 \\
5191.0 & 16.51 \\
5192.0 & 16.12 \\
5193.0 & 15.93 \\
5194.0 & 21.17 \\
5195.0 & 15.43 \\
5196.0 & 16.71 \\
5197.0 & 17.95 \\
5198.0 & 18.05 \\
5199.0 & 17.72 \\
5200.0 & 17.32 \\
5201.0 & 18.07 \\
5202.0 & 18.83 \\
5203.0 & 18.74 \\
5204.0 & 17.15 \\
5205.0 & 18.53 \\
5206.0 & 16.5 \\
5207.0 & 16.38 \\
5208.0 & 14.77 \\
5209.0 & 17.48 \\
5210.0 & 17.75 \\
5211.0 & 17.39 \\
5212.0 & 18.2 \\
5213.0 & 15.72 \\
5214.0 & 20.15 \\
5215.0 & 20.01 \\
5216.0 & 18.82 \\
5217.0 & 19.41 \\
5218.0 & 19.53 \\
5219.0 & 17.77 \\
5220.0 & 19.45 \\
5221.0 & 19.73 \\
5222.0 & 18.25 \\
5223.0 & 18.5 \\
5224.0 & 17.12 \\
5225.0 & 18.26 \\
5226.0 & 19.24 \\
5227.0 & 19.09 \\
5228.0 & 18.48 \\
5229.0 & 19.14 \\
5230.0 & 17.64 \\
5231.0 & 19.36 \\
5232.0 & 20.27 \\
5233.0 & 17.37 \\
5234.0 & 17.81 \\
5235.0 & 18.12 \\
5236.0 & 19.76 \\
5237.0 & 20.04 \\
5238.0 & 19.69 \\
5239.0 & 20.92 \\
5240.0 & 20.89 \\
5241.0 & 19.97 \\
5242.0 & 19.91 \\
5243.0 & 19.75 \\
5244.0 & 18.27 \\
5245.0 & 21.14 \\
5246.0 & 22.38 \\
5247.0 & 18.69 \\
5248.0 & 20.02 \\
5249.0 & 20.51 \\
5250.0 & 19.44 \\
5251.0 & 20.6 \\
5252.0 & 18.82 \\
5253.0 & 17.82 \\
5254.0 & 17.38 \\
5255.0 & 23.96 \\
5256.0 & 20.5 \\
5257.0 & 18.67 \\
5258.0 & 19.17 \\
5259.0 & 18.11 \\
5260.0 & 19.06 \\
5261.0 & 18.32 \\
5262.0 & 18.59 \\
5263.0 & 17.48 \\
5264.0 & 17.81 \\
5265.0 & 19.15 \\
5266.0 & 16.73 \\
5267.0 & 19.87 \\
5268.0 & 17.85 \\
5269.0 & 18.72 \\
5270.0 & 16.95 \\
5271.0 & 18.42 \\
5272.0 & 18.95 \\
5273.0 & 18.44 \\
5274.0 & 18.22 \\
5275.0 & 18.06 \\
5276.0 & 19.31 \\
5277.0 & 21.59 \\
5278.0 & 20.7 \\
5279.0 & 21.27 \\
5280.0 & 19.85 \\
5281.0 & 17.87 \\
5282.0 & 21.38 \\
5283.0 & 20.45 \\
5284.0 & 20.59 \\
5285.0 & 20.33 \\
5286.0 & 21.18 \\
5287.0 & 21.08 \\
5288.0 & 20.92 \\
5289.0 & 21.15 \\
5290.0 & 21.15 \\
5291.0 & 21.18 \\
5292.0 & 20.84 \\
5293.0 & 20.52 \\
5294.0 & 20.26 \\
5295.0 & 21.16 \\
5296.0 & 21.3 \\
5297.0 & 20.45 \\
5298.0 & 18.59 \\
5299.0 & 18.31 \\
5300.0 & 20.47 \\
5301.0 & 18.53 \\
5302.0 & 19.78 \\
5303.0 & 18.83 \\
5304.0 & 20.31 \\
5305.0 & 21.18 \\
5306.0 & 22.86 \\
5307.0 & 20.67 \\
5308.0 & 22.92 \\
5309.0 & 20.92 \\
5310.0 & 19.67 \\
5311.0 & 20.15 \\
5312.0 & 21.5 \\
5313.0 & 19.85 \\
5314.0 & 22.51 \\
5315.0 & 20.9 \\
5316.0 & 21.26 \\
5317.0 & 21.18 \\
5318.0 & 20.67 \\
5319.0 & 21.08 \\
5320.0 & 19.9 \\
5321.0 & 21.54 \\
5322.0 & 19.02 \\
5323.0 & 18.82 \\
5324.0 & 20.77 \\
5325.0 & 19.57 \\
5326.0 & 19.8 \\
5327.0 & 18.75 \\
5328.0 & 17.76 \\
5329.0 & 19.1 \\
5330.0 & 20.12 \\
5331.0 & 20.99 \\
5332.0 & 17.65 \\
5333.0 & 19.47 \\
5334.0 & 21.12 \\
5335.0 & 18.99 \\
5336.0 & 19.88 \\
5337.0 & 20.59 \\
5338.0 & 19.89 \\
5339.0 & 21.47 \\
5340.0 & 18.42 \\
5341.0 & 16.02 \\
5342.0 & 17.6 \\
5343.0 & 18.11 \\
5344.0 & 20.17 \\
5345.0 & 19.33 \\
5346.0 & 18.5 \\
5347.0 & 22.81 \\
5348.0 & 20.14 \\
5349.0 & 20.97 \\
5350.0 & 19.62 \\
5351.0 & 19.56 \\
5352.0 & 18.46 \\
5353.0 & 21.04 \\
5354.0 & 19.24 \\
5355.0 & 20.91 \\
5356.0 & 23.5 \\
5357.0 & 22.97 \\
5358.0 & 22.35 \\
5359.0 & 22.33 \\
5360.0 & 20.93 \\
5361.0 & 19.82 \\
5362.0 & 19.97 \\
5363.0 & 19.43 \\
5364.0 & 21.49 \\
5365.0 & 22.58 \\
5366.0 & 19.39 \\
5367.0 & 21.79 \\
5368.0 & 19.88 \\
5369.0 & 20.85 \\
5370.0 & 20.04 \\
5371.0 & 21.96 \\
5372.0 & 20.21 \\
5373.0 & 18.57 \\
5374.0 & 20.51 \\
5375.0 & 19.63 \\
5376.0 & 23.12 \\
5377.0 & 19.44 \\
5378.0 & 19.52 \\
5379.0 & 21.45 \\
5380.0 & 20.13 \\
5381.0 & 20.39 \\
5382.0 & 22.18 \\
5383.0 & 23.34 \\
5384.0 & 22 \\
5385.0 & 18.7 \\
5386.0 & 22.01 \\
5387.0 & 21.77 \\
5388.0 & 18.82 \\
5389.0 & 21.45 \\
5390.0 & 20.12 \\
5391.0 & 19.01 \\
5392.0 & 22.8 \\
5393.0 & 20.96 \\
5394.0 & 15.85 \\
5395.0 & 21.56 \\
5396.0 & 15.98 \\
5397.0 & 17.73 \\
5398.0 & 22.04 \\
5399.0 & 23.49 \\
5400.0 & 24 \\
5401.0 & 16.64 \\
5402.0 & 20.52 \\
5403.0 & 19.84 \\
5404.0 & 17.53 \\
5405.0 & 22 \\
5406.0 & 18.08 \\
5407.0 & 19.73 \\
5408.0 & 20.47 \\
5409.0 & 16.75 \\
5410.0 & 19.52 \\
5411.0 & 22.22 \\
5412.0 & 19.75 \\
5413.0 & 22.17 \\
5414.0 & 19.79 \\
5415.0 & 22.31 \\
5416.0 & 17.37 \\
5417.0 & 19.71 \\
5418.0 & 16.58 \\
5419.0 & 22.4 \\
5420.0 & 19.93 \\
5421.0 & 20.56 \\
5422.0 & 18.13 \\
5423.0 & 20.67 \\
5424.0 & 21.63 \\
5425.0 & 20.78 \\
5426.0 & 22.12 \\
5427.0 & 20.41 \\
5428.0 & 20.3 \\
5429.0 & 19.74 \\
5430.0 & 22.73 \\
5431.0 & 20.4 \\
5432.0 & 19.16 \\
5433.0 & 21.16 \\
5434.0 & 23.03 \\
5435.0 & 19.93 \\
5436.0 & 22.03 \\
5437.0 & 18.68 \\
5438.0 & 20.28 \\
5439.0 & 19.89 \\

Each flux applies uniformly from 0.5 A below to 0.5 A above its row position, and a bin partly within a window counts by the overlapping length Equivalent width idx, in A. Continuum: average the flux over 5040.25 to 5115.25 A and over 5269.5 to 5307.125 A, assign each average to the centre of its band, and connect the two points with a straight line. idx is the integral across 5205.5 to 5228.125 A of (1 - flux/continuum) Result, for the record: 1.51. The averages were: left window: 18.3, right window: 20.1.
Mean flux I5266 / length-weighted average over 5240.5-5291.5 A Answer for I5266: 19.6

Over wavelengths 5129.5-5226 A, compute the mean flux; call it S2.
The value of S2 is 16.7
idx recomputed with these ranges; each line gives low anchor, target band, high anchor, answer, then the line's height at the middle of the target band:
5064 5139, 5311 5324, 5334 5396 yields -0.46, 20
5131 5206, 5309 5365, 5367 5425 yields -2.75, 19.2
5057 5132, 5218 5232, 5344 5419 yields 0.38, 19.2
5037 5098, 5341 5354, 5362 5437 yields 0.35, 20.1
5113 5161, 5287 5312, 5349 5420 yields -1.43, 19.4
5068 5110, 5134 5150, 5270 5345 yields 1.25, 18.6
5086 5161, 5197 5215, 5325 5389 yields 0.96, 18.7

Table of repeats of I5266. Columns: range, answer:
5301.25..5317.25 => 20.9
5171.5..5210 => 16.2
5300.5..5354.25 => 20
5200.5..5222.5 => 18.1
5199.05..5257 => 18.9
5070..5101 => 18.2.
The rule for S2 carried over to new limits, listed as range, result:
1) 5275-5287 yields 20.3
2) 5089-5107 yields 18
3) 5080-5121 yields 18.3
